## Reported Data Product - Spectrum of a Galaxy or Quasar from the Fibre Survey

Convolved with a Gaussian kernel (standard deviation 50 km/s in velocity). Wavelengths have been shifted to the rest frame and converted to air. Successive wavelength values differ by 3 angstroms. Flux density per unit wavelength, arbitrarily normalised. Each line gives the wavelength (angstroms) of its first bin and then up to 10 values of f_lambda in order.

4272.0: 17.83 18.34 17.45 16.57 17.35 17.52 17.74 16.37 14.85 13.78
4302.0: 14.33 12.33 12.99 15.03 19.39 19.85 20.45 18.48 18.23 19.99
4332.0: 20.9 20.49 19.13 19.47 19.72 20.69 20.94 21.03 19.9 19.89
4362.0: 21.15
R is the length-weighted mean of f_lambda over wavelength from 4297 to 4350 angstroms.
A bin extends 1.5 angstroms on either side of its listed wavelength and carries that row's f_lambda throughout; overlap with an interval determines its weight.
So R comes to 18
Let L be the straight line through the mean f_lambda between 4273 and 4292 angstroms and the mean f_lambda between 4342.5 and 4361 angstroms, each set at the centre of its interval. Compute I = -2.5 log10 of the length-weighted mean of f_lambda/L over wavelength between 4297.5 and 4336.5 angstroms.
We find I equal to 0.09 mag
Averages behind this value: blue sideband 17.5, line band 17.4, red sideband 20.4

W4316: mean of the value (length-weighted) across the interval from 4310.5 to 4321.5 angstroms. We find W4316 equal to 19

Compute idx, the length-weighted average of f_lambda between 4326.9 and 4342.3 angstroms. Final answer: 19.9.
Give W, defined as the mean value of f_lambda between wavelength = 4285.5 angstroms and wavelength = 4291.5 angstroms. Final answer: 17.6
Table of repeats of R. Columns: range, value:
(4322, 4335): 19.6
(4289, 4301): 15.5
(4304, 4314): 14.4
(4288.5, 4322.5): 16.2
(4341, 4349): 20.1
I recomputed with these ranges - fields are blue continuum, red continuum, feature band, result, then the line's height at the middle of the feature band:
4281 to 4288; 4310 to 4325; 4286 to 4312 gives 0.194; 17.9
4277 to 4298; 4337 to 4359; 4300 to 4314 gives 0.242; 17.8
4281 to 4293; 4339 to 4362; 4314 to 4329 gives -0.025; 18.9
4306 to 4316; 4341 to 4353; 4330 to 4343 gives -0.053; 19.1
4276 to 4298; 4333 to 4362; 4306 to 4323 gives 0.055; 18.3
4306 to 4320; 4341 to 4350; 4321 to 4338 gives -0.054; 18.6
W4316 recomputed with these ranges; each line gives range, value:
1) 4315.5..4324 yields 19.7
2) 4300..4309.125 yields 13.3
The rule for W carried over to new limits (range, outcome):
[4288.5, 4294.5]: 17.1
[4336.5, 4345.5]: 19.4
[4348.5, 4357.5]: 20.6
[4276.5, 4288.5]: 17.2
